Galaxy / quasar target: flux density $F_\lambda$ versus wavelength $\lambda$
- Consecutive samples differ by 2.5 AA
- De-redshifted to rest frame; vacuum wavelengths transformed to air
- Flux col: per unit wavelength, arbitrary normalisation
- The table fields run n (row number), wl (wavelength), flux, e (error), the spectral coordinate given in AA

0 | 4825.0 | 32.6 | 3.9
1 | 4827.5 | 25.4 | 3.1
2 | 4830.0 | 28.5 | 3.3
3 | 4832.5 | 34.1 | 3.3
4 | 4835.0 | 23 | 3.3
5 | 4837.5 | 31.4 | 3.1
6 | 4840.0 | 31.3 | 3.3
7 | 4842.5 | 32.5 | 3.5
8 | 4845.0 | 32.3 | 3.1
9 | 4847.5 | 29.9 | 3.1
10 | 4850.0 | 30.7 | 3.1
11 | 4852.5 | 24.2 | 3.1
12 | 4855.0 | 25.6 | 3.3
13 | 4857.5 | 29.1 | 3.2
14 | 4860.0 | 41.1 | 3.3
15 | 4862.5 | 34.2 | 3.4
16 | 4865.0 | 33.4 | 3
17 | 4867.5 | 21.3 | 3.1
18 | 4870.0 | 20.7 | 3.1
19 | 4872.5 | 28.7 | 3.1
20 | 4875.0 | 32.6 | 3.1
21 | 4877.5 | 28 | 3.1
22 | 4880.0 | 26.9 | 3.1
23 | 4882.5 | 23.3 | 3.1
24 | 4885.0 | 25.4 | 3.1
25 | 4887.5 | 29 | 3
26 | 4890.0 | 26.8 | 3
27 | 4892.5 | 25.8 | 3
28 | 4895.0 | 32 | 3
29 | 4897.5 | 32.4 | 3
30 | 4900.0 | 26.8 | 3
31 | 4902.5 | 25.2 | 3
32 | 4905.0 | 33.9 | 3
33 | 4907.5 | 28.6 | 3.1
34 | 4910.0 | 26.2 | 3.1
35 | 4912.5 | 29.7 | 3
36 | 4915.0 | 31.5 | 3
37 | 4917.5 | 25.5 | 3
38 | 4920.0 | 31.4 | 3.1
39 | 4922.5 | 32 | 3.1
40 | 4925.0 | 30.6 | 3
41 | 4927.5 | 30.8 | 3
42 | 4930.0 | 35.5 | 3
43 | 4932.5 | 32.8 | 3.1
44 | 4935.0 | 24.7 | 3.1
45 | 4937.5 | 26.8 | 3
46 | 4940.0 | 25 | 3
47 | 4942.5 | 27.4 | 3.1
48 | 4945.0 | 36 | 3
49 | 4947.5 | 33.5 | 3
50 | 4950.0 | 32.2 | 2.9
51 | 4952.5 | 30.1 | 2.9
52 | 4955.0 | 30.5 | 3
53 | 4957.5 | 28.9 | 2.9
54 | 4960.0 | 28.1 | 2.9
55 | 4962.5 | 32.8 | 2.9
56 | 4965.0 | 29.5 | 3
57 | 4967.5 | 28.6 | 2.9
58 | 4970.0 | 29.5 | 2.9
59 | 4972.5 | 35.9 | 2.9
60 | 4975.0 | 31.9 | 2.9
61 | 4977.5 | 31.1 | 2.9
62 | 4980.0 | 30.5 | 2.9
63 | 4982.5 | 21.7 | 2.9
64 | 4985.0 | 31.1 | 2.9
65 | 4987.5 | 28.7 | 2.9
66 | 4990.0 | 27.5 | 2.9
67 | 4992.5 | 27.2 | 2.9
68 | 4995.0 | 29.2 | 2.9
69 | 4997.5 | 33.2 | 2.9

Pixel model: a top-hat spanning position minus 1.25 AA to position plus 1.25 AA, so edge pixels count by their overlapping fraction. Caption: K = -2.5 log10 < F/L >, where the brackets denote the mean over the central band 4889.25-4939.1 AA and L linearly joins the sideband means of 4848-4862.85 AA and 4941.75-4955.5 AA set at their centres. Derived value 0.07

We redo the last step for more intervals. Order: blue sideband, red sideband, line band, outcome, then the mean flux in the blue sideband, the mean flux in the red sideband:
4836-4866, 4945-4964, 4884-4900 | 0.099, 31.2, 31.2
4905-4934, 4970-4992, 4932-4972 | 0.009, 30.5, 29.7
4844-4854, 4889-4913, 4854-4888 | 0.016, 29.1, 28.7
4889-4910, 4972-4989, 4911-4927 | -0.038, 28.8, 29.8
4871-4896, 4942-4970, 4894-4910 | -0.038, 27.7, 30.7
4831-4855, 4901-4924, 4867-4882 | 0.119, 29.7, 29.3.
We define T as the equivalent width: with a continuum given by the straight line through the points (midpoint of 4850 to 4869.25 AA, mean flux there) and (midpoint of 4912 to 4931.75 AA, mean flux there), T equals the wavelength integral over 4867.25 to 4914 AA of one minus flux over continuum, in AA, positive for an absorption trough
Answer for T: 4.0 AA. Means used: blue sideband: 29.7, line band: 27.7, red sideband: 31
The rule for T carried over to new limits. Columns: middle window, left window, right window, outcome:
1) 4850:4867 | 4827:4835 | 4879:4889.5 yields -2.1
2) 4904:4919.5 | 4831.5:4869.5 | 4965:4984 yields 0.4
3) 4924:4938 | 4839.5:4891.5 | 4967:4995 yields -0.6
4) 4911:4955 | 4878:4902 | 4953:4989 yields -2.3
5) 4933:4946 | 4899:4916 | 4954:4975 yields 0.7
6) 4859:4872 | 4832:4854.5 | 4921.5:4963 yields 0.0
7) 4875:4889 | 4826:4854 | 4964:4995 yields 1.1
